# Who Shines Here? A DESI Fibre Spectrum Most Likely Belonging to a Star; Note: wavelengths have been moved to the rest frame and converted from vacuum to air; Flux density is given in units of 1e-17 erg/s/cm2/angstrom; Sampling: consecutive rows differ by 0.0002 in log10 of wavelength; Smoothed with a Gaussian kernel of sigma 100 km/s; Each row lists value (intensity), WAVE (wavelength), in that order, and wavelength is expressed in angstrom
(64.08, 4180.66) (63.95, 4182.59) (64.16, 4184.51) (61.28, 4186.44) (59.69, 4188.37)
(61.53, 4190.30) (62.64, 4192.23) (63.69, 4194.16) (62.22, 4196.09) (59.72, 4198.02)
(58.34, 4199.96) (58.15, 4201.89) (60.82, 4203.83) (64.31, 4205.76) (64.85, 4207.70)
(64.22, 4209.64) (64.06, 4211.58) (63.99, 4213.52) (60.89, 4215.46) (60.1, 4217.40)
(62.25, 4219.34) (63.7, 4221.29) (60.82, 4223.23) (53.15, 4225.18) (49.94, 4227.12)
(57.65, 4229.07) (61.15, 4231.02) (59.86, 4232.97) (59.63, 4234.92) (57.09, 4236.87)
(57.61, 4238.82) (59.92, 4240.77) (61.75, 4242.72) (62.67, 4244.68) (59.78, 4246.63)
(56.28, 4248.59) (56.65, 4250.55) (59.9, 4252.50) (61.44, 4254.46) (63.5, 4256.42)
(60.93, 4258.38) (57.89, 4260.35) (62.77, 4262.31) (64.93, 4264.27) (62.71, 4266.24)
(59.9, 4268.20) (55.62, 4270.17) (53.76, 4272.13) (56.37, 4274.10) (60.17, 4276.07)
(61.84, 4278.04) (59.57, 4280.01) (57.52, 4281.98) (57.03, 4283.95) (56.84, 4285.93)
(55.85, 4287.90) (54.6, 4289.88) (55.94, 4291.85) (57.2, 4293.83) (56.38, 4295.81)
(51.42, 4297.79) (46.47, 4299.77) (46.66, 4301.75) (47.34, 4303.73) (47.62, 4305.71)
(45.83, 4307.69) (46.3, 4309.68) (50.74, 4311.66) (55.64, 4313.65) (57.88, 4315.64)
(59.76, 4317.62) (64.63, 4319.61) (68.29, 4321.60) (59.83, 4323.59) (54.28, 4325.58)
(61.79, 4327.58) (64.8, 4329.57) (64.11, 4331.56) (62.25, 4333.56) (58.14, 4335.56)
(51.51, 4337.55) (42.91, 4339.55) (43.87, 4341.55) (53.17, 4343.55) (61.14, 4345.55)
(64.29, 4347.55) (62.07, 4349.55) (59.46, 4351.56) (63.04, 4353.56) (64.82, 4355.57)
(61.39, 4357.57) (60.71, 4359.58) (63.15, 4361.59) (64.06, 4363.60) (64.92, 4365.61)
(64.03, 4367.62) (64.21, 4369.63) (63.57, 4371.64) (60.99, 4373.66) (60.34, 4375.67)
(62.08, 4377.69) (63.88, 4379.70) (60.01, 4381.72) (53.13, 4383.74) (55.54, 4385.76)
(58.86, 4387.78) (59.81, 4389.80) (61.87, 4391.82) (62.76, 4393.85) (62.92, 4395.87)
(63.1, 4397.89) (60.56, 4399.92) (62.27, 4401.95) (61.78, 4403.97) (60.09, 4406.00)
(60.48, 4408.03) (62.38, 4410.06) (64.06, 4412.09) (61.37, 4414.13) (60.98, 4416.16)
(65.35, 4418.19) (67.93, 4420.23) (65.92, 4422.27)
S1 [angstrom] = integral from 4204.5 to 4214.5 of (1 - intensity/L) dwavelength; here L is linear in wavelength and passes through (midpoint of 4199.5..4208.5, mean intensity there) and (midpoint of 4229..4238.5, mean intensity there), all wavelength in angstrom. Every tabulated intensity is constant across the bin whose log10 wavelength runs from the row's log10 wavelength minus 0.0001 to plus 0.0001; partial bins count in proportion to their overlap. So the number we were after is -0.5 angstrom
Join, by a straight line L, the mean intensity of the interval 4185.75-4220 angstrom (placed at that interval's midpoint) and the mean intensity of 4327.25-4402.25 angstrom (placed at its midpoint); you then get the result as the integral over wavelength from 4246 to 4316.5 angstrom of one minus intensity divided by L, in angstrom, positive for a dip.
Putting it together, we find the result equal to 5.7 angstrom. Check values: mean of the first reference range 61.8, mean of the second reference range 60.3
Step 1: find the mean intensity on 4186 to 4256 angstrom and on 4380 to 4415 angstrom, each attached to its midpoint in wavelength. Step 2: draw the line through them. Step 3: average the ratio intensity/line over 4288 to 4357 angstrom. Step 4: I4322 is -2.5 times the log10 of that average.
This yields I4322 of 0.08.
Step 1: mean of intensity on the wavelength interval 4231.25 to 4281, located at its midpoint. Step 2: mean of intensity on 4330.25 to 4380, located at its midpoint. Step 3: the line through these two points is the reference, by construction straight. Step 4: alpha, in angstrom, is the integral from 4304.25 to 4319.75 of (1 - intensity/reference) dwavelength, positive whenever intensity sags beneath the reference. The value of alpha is 1.87 angstrom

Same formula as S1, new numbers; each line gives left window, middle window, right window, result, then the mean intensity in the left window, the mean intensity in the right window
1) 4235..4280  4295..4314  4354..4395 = 3.5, 59.7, 61.5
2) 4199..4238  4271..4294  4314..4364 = 1.0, 60.2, 59.5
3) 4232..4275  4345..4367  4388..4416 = -0.6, 59.6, 61.7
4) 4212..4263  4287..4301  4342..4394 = 1.5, 59.7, 61.1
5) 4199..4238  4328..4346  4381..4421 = 1.5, 60.2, 61.2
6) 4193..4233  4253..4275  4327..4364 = 0.0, 60.7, 59.2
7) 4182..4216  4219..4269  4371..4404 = 1.7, 62.1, 60.7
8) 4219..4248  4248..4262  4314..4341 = -0.2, 59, 58.9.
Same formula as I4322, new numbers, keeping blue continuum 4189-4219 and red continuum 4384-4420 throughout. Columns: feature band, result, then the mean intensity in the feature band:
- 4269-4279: 0.08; 57.6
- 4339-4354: 0.09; 56.4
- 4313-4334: 0.01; 61.3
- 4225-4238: 0.09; 57.2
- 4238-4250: 0.04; 59.6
